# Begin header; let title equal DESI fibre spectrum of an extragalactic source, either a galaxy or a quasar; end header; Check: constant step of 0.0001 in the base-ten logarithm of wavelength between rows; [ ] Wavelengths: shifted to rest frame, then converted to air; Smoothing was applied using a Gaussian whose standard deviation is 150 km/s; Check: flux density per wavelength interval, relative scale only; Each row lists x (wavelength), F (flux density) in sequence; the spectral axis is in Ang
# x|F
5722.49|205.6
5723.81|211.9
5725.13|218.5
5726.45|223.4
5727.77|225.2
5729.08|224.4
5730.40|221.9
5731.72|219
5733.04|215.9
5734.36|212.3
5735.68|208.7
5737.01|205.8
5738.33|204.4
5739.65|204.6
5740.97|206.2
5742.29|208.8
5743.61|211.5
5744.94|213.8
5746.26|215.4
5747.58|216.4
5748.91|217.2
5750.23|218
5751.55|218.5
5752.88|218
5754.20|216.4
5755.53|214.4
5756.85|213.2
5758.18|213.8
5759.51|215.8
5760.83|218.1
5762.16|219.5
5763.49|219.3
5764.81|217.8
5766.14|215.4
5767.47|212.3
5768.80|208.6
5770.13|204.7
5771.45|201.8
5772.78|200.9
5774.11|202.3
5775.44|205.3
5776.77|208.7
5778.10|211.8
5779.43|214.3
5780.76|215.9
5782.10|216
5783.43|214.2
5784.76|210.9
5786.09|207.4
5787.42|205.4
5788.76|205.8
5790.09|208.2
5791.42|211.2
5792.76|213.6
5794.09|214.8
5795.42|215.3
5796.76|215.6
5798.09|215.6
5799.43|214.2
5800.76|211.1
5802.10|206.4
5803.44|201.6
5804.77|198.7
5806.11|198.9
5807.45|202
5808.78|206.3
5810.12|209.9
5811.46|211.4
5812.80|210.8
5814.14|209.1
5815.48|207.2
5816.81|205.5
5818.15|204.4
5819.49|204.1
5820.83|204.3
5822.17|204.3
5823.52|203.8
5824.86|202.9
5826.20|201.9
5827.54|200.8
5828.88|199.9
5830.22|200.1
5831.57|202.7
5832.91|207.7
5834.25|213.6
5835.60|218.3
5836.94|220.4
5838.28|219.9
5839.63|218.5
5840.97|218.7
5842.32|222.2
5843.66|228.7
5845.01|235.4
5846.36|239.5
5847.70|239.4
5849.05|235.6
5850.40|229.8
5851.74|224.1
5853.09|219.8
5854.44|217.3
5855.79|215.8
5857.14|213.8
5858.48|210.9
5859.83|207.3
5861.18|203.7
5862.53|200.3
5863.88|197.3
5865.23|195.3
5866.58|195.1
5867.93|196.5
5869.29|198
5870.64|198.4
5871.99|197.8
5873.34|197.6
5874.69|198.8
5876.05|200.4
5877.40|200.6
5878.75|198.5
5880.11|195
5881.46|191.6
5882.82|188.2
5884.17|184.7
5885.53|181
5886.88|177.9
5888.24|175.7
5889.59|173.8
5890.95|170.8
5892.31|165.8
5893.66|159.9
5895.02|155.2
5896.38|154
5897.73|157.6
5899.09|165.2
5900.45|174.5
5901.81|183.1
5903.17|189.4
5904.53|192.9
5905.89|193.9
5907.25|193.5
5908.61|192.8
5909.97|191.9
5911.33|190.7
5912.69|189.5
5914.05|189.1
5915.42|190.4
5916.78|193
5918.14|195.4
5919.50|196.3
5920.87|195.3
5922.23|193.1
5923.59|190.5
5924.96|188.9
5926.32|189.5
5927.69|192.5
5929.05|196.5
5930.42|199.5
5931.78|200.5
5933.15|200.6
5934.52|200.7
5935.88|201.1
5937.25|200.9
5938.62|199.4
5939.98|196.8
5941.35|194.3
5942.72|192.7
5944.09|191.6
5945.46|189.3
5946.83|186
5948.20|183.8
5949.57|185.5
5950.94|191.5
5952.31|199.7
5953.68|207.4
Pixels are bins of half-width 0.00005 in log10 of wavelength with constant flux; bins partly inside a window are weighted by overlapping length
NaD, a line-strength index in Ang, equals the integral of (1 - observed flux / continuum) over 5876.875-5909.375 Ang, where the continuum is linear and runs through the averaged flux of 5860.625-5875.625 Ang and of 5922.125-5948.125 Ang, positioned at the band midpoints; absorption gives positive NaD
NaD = 2.8 Ang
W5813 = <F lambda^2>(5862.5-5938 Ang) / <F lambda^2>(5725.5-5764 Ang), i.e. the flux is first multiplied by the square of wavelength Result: 0.9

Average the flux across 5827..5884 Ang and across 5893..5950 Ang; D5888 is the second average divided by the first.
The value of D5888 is 0.9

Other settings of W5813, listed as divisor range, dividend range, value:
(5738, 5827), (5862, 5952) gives 0.94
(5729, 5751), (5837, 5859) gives 1.09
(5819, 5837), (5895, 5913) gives 0.90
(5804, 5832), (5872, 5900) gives 0.90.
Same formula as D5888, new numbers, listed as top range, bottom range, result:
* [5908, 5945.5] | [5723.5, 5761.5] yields 0.90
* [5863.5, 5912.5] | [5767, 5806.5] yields 0.89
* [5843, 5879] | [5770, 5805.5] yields 1.01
